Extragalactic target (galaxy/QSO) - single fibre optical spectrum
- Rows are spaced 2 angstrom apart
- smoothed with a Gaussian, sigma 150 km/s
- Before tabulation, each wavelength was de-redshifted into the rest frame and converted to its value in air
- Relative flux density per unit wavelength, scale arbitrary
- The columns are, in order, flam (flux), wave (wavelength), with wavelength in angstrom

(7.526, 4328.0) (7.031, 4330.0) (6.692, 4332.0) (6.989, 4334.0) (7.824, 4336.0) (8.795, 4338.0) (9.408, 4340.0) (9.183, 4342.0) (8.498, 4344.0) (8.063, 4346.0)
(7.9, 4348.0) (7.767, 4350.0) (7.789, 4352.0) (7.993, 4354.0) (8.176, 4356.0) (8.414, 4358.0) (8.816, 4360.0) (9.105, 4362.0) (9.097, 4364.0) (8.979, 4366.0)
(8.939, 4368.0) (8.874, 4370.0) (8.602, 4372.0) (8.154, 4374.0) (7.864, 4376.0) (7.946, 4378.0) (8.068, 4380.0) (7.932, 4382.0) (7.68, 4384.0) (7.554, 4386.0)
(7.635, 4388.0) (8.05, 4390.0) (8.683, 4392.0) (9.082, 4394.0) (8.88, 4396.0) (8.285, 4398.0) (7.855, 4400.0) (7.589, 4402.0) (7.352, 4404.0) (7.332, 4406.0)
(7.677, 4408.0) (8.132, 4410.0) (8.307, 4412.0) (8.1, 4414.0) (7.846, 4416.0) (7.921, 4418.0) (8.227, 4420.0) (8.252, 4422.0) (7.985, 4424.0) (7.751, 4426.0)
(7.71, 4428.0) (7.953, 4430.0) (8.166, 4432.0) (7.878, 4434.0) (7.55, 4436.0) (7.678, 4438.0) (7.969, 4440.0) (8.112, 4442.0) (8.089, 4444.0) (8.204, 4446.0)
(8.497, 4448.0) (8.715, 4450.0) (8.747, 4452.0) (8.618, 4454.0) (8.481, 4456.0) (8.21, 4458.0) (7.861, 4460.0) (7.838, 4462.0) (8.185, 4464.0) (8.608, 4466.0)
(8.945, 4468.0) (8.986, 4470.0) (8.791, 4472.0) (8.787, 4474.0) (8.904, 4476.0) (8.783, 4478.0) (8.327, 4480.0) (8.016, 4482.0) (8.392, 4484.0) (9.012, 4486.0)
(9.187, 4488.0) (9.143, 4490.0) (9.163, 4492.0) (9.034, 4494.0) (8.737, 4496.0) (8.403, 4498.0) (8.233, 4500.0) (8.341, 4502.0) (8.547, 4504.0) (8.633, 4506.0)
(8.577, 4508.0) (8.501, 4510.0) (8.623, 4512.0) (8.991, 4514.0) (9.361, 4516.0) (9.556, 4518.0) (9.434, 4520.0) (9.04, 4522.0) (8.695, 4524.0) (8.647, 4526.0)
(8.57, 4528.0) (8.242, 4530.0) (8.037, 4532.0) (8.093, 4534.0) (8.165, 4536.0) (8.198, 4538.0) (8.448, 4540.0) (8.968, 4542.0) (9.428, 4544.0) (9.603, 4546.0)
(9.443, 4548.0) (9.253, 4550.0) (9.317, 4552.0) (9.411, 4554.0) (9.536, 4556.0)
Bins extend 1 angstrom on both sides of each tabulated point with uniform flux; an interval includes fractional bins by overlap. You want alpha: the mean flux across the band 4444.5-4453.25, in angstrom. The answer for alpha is 8.52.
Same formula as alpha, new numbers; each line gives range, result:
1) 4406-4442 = 7.93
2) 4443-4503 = 8.57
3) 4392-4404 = 8.28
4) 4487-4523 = 8.86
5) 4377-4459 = 8.07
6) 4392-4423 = 8.08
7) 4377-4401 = 8.14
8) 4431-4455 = 8.19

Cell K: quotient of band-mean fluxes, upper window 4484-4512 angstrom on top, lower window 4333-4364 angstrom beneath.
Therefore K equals 1.05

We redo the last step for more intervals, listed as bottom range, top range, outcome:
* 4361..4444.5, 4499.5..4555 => 1.08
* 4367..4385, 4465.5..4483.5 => 1.05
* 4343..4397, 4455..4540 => 1.04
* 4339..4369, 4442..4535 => 1.01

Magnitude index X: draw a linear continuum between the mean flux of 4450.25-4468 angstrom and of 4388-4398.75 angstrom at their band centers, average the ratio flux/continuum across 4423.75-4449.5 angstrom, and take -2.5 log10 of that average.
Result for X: 0.06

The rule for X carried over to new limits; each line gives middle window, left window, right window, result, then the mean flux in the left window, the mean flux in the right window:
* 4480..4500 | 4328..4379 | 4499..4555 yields -0.007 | 8.26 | 8.8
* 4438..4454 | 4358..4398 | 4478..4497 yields 0.042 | 8.41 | 8.78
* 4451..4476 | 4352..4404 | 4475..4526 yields 0.015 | 8.3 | 8.78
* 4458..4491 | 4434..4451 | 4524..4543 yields -0.052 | 8.09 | 8.39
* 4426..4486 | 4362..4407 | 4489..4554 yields 0.028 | 8.22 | 8.8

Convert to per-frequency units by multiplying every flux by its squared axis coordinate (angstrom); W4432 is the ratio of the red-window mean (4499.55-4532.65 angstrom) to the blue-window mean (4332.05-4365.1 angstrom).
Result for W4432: 1.1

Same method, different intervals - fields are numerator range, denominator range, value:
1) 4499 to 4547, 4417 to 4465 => 1.11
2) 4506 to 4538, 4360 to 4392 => 1.11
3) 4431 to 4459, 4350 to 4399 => 1.02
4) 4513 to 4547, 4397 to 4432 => 1.17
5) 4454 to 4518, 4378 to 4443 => 1.12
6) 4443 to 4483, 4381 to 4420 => 1.09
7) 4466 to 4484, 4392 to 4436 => 1.11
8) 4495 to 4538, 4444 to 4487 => 1.04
